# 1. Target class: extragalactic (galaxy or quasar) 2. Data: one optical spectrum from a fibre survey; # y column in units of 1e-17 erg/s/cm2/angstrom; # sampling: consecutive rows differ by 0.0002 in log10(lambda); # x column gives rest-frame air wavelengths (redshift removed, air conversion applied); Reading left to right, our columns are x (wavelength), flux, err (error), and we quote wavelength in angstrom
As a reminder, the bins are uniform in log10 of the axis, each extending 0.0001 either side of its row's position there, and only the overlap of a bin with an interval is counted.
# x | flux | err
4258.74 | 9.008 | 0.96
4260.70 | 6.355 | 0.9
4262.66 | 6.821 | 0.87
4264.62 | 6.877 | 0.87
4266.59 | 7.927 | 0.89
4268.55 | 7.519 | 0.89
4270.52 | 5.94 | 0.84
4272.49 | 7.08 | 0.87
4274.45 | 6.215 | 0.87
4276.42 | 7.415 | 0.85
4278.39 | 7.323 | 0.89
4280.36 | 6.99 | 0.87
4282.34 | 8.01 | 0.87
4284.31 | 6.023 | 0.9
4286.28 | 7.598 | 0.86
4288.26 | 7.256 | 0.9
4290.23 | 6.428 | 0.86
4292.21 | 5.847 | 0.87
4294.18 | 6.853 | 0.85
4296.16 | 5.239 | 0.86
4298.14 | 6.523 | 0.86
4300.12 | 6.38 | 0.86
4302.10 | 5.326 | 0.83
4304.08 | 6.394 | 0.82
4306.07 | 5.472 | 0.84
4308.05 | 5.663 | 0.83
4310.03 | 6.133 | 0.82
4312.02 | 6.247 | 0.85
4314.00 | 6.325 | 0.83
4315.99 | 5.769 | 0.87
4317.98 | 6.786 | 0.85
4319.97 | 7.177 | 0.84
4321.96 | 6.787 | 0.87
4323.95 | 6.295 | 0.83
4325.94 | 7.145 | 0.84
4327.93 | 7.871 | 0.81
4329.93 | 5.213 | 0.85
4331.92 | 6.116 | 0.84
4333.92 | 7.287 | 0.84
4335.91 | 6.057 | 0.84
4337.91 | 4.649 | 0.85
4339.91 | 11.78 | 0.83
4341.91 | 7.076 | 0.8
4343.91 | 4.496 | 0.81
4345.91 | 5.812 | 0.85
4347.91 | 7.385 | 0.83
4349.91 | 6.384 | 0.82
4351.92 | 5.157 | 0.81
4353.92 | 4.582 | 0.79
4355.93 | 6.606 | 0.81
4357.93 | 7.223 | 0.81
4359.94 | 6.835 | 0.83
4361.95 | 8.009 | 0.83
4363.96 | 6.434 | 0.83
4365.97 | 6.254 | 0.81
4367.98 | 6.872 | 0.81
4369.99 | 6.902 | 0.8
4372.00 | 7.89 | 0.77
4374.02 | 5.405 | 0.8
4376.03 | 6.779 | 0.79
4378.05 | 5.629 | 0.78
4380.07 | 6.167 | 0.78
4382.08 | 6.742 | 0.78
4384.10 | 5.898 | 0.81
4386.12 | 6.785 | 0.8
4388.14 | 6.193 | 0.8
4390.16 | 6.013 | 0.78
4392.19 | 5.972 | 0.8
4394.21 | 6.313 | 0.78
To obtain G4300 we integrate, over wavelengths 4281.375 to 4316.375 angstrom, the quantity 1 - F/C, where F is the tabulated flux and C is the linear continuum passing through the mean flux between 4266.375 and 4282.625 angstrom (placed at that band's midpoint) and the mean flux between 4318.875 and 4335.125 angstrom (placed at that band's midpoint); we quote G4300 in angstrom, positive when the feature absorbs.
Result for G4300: 3.1 angstrom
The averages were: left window 7.08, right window 6.73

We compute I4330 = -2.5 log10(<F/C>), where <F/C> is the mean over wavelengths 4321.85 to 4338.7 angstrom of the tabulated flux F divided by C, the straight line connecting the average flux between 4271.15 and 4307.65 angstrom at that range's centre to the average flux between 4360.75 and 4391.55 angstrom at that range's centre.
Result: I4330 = 0.03 mag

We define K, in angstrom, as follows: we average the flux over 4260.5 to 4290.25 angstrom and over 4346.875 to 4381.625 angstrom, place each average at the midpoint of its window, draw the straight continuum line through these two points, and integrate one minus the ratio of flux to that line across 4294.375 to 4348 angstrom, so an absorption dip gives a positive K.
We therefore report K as 2.67 angstrom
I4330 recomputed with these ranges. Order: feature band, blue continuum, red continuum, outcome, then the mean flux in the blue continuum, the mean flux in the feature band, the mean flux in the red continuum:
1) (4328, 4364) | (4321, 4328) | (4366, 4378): 0.04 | 6.92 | 6.54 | 6.64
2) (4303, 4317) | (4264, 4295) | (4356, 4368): 0.16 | 6.96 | 6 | 6.92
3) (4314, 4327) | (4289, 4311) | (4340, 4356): -0.09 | 6.04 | 6.64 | 6.23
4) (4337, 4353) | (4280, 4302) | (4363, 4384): -0.01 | 6.59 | 6.59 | 6.48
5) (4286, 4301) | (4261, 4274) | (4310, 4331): 0.05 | 6.96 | 6.46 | 6.54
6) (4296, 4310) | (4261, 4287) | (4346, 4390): 0.16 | 7.03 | 5.91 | 6.46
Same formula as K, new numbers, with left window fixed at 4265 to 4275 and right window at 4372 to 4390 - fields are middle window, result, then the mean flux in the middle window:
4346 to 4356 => 0.8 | 5.95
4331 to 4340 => -0.2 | 6.72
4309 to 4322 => 0.5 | 6.43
